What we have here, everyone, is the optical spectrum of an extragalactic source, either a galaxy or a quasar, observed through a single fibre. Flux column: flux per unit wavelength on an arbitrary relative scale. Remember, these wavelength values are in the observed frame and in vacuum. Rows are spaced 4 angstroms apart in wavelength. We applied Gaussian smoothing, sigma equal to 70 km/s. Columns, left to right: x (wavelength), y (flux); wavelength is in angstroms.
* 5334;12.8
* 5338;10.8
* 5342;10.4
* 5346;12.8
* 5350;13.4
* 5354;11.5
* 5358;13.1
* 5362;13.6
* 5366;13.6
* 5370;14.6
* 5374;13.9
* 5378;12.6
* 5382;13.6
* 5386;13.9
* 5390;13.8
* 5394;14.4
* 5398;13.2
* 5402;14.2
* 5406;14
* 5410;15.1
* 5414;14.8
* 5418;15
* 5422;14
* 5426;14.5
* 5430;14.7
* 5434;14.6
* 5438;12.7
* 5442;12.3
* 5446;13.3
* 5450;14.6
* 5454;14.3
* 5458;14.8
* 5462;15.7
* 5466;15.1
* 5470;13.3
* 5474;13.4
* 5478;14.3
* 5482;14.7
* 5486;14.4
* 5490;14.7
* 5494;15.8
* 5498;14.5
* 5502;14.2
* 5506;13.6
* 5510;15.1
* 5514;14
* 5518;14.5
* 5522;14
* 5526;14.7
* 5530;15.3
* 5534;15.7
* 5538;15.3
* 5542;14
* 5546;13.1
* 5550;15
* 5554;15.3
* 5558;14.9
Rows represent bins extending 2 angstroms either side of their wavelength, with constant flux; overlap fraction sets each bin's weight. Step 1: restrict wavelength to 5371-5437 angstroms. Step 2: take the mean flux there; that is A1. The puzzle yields 14.1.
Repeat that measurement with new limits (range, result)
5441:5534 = 14.4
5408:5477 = 14.2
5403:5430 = 14.6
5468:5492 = 14.1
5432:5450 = 13.4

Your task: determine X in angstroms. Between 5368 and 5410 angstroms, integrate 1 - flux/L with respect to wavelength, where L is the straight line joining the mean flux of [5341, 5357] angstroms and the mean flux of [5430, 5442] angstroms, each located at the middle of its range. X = -3.4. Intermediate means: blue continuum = 12.2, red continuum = 13.6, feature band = 13.9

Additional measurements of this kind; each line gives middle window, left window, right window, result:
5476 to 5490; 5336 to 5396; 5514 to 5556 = -0.3 angstroms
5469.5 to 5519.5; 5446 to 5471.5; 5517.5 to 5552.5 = 0.7 angstroms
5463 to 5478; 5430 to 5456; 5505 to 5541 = -0.1 angstroms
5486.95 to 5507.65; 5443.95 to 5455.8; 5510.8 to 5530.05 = -0.4 angstroms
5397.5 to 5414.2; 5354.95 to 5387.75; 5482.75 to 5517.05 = -0.6 angstroms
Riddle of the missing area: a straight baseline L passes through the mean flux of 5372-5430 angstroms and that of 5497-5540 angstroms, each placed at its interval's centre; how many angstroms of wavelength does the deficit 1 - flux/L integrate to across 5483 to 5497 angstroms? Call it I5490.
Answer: -0.40 angstroms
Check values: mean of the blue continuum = 14.1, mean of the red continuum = 14.6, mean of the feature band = 14.9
